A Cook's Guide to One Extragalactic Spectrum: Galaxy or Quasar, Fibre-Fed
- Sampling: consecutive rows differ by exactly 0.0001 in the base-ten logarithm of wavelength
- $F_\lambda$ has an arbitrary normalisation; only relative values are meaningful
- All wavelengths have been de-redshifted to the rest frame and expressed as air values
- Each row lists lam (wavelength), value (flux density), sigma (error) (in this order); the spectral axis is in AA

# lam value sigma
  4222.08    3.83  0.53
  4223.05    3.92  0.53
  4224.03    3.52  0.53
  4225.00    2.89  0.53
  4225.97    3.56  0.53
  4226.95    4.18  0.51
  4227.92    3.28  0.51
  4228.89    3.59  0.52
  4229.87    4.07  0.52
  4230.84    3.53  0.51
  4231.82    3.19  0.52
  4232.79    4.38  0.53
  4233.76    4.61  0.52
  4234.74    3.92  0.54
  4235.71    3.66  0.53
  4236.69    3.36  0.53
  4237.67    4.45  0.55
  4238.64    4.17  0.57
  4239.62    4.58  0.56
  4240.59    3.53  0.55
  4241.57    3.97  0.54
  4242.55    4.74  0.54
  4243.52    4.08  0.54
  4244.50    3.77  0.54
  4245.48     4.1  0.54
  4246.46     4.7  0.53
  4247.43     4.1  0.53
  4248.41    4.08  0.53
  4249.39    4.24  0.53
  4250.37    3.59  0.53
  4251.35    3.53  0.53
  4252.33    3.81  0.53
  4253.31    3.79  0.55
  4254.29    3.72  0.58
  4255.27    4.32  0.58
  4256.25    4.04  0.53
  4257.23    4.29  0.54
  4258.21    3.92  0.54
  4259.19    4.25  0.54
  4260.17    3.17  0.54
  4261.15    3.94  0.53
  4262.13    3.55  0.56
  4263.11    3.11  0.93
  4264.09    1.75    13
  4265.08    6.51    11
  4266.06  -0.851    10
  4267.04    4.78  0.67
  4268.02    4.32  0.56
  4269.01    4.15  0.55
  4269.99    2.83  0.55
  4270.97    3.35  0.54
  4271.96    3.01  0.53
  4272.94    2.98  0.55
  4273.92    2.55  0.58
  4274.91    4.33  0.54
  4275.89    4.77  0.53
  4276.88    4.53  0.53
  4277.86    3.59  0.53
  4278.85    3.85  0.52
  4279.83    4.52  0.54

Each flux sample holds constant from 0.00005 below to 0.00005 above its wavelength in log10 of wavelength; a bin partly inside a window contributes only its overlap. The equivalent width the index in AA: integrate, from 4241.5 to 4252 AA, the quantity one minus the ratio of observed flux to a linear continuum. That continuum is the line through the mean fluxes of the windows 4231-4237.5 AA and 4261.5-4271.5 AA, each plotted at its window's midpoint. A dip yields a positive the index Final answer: -1.18 AA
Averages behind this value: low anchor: 3.86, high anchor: 3.36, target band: 4.08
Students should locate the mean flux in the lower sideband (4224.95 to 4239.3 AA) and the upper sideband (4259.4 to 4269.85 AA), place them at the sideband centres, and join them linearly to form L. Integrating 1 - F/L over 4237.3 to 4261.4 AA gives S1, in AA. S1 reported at -2.7 AA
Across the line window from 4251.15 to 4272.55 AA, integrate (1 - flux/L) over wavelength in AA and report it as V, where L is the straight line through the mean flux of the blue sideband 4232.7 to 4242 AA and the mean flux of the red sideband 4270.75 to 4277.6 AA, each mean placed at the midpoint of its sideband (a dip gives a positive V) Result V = 1.1 AA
